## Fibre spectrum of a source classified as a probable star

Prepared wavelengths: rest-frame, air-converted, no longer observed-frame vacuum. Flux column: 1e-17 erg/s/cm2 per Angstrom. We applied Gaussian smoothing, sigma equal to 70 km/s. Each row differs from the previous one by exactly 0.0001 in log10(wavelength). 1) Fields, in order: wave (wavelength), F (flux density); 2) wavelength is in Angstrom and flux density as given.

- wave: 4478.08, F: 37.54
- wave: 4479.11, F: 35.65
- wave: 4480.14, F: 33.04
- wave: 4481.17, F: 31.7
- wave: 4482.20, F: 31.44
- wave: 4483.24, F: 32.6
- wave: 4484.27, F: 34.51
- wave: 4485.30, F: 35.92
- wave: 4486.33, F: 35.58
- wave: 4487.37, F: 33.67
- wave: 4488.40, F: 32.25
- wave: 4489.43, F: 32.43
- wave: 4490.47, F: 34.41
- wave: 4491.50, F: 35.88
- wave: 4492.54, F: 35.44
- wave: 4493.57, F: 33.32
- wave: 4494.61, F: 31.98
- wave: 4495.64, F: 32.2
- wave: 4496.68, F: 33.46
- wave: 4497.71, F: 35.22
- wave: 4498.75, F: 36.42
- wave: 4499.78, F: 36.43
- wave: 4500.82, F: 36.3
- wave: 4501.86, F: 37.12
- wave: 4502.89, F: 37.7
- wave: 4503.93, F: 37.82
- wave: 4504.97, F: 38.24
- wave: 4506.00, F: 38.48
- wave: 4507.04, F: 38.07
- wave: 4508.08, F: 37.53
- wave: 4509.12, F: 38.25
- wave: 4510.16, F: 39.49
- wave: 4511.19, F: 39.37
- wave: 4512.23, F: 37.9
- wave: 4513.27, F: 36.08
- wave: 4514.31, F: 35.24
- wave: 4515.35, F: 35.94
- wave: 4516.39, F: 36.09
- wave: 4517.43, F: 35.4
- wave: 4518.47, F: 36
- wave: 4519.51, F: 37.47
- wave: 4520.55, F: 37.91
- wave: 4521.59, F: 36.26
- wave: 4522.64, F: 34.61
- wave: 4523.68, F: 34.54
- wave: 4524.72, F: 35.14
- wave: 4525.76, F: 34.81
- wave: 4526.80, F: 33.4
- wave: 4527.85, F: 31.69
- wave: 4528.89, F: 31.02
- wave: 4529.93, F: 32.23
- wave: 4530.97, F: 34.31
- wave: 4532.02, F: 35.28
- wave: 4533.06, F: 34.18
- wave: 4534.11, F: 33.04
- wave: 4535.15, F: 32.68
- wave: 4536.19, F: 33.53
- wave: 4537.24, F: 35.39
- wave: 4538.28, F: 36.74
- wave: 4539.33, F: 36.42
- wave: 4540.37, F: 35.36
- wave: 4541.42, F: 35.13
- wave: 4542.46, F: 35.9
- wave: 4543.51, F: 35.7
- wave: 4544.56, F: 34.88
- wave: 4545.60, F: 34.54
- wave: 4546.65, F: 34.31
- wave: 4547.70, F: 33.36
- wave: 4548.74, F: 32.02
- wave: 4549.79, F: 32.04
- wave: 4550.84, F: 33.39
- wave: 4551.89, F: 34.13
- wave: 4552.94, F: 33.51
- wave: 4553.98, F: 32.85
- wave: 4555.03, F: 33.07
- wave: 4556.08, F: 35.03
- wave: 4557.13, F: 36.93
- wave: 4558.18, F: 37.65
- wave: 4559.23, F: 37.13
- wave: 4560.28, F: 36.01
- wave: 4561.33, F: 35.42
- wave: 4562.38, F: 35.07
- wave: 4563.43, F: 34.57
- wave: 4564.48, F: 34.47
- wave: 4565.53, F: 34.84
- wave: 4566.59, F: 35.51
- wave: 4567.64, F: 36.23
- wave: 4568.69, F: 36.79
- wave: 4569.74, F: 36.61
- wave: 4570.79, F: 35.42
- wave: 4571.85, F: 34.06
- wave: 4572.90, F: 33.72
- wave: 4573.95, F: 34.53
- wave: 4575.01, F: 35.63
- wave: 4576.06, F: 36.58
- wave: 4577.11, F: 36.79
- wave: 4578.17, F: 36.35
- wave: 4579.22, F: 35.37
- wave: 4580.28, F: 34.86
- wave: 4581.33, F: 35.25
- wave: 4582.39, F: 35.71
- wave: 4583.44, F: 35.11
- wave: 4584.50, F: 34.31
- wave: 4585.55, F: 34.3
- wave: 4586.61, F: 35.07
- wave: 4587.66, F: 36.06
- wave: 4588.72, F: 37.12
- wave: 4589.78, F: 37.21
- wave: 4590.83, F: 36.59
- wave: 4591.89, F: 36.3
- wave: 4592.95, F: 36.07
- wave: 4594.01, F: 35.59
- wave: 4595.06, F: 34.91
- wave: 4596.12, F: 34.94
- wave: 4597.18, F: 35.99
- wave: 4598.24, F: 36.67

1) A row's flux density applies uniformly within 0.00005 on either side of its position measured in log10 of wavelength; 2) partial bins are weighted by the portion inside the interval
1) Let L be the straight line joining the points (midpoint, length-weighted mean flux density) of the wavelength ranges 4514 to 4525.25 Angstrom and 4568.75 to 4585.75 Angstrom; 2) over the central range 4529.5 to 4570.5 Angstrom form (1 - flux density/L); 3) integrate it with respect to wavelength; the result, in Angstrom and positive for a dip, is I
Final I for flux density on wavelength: 0.9 Angstrom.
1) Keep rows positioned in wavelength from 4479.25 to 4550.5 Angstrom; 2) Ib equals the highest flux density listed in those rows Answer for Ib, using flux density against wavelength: 39.49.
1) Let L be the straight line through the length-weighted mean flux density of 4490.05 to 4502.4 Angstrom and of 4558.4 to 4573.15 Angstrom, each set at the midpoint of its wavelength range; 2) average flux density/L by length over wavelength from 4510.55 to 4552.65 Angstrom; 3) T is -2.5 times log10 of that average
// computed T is 0.01 mag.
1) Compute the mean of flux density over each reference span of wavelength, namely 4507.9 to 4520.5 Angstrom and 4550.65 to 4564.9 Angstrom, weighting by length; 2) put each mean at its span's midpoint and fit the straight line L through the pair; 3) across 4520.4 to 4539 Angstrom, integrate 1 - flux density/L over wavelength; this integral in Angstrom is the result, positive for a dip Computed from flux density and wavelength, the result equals 1.1 Angstrom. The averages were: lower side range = 37.1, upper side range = 35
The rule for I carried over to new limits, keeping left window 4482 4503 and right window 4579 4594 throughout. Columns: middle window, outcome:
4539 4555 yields 0.45 Angstrom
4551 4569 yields 0.07 Angstrom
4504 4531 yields -0.97 Angstrom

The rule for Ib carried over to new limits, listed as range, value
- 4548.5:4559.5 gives 37.65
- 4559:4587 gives 37.13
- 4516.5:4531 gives 37.91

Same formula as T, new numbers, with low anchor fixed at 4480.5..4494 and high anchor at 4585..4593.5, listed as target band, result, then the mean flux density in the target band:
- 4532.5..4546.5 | 0.00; 34.9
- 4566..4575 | 0.01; 35.3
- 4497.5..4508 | -0.09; 37.2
